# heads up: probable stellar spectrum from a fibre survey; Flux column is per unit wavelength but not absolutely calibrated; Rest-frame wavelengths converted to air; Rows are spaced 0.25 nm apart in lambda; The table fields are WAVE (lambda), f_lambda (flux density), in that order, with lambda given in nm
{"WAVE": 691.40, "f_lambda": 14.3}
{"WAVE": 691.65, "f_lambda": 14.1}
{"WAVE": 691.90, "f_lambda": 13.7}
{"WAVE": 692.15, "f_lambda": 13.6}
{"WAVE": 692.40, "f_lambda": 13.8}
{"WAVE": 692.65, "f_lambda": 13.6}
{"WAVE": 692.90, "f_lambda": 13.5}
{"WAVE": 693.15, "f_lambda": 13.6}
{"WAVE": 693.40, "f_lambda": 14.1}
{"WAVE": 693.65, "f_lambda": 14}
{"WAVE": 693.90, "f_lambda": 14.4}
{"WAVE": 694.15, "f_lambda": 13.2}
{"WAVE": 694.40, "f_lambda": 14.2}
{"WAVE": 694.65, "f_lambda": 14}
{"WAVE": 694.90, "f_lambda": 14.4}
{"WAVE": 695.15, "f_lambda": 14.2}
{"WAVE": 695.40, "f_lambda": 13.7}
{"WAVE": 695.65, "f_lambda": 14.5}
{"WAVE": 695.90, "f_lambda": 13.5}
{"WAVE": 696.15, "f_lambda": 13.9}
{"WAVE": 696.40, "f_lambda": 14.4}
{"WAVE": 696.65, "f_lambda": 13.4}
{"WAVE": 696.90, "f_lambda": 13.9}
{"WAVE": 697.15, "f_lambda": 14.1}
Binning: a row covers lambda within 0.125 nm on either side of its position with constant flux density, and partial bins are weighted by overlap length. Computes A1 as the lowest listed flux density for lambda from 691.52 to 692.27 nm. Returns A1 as 13.6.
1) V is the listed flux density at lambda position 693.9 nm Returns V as 14.4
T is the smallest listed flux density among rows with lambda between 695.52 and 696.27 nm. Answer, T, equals 13.5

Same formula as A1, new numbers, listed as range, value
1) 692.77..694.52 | 13.2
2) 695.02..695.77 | 13.7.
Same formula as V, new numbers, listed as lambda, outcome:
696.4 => 14.4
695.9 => 13.5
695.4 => 13.7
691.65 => 14.1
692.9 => 13.5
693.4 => 14.1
